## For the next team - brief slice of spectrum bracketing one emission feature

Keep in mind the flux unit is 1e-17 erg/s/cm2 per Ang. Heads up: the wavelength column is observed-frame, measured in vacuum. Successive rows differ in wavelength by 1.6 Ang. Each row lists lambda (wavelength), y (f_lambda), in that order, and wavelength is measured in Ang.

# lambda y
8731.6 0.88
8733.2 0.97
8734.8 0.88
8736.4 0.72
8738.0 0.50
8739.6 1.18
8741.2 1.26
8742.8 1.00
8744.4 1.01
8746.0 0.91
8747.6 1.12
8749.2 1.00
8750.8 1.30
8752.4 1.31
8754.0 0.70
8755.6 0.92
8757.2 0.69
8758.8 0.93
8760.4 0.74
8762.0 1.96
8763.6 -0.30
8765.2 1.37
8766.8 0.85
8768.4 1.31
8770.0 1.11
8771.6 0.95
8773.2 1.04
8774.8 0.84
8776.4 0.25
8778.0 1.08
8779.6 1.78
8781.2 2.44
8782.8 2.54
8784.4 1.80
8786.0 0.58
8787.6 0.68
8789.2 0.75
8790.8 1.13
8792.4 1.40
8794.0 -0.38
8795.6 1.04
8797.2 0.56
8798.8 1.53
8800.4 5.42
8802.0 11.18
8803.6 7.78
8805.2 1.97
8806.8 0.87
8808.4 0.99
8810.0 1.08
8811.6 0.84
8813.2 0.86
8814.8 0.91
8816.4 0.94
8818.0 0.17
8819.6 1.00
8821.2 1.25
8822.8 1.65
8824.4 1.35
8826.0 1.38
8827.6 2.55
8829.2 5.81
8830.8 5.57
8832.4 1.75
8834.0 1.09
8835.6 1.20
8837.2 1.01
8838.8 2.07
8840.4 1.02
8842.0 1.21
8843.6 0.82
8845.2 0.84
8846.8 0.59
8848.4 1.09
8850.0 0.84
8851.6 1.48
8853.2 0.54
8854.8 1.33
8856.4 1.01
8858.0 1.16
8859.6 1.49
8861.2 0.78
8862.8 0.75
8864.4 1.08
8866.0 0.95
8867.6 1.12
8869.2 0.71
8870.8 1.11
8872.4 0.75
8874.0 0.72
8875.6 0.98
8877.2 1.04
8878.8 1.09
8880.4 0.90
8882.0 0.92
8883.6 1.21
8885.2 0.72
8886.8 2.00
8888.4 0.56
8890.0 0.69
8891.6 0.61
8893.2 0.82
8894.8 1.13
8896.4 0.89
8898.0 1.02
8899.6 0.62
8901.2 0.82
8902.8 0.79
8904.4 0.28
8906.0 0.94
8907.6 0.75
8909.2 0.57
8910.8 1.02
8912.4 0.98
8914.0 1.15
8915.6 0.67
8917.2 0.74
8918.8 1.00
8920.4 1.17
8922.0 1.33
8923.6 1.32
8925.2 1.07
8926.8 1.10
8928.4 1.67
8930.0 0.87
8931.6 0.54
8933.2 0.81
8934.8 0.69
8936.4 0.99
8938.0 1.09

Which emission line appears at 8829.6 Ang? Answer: [N II]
